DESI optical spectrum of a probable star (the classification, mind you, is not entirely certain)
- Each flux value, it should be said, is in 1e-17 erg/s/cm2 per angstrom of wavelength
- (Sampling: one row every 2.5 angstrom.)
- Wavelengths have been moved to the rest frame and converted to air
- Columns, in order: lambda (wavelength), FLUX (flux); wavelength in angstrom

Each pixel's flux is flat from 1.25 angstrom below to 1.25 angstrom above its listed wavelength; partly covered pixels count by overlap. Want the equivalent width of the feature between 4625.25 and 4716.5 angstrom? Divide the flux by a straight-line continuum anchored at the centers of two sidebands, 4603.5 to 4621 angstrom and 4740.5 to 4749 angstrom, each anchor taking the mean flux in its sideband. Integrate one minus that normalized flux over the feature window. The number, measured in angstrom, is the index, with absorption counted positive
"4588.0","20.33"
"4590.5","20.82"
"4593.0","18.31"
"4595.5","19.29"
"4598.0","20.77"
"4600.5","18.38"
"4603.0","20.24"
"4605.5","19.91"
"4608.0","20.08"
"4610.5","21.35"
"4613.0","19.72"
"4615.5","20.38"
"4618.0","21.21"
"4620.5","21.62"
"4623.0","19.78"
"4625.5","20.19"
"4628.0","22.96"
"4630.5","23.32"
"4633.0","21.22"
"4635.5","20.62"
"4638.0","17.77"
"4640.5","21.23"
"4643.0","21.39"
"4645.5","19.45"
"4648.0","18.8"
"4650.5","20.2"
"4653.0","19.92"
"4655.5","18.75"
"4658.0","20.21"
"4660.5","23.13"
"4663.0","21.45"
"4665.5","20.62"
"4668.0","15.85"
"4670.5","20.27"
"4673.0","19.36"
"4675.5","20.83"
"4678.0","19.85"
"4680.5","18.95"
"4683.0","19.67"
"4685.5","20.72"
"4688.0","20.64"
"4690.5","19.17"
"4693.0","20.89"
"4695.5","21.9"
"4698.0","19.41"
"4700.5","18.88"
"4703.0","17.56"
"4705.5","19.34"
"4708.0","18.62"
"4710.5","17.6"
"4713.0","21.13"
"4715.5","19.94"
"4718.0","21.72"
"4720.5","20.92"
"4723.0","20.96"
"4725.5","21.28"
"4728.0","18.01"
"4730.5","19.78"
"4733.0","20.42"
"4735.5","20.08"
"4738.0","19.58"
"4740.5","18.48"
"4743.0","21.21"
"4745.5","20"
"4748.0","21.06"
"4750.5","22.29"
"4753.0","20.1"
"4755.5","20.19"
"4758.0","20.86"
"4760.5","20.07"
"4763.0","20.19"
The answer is 2.0 angstrom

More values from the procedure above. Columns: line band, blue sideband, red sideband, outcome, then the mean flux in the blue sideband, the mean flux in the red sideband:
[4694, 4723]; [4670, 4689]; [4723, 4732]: 0.21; 20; 19.9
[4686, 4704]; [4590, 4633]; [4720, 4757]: 0.45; 20.5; 20.3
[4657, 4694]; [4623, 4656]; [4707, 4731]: 0.29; 20.5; 20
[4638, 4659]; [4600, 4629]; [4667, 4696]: 0.32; 20.5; 19.8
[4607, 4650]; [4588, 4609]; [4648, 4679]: -1.70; 19.8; 20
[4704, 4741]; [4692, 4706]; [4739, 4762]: 0.29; 19.7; 20.5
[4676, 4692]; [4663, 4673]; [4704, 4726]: -0.27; 19.3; 20.1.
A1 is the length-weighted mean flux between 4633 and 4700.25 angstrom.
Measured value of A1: 20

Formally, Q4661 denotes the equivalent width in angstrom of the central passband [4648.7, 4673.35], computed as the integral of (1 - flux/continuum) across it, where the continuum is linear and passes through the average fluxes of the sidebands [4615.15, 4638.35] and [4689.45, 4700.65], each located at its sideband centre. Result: 0.8 angstrom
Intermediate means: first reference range 21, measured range 20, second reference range 20.2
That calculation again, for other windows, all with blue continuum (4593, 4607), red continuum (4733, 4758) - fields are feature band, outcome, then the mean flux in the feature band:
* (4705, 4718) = 0.4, 19.6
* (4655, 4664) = -0.5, 21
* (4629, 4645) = -0.9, 20.9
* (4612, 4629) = -1.0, 20.8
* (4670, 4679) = 0.0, 20.1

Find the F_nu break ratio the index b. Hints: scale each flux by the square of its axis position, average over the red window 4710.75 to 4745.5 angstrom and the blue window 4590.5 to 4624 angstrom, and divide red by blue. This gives 1.06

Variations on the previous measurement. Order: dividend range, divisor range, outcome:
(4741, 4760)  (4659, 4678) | 1.06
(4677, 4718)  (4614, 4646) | 0.97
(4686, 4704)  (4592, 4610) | 1.05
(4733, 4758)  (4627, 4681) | 1.04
